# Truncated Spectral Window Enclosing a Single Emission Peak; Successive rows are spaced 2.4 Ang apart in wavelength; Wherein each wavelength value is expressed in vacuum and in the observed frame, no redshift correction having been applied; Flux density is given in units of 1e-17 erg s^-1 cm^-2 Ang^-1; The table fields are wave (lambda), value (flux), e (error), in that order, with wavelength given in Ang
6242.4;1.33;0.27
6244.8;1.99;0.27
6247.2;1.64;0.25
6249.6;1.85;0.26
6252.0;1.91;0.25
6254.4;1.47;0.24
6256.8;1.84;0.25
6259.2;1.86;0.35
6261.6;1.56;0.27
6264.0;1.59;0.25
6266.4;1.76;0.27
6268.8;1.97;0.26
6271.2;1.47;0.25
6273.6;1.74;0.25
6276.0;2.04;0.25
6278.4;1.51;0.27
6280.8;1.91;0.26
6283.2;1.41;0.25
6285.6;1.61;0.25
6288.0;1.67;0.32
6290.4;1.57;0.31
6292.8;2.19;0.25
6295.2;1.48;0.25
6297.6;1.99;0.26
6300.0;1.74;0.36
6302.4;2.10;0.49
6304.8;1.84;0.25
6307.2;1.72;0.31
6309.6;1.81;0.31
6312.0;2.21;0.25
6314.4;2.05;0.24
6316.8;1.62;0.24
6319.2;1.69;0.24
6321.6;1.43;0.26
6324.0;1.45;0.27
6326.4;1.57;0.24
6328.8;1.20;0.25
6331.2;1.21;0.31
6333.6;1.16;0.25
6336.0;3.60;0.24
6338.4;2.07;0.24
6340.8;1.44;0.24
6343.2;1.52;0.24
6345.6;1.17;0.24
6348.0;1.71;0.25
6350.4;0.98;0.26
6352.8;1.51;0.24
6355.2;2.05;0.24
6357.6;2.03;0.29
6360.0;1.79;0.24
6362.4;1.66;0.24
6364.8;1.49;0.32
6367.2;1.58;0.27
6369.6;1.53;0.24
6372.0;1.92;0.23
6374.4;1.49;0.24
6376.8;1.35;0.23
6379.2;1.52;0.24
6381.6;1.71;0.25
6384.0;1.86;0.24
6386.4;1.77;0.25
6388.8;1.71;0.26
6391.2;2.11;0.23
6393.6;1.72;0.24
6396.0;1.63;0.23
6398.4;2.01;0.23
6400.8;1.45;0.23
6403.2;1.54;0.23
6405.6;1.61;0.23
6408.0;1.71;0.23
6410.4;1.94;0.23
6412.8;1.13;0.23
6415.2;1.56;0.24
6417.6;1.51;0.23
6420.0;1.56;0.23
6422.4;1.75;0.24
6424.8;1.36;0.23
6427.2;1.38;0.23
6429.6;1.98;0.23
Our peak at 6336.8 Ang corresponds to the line H-beta 4861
